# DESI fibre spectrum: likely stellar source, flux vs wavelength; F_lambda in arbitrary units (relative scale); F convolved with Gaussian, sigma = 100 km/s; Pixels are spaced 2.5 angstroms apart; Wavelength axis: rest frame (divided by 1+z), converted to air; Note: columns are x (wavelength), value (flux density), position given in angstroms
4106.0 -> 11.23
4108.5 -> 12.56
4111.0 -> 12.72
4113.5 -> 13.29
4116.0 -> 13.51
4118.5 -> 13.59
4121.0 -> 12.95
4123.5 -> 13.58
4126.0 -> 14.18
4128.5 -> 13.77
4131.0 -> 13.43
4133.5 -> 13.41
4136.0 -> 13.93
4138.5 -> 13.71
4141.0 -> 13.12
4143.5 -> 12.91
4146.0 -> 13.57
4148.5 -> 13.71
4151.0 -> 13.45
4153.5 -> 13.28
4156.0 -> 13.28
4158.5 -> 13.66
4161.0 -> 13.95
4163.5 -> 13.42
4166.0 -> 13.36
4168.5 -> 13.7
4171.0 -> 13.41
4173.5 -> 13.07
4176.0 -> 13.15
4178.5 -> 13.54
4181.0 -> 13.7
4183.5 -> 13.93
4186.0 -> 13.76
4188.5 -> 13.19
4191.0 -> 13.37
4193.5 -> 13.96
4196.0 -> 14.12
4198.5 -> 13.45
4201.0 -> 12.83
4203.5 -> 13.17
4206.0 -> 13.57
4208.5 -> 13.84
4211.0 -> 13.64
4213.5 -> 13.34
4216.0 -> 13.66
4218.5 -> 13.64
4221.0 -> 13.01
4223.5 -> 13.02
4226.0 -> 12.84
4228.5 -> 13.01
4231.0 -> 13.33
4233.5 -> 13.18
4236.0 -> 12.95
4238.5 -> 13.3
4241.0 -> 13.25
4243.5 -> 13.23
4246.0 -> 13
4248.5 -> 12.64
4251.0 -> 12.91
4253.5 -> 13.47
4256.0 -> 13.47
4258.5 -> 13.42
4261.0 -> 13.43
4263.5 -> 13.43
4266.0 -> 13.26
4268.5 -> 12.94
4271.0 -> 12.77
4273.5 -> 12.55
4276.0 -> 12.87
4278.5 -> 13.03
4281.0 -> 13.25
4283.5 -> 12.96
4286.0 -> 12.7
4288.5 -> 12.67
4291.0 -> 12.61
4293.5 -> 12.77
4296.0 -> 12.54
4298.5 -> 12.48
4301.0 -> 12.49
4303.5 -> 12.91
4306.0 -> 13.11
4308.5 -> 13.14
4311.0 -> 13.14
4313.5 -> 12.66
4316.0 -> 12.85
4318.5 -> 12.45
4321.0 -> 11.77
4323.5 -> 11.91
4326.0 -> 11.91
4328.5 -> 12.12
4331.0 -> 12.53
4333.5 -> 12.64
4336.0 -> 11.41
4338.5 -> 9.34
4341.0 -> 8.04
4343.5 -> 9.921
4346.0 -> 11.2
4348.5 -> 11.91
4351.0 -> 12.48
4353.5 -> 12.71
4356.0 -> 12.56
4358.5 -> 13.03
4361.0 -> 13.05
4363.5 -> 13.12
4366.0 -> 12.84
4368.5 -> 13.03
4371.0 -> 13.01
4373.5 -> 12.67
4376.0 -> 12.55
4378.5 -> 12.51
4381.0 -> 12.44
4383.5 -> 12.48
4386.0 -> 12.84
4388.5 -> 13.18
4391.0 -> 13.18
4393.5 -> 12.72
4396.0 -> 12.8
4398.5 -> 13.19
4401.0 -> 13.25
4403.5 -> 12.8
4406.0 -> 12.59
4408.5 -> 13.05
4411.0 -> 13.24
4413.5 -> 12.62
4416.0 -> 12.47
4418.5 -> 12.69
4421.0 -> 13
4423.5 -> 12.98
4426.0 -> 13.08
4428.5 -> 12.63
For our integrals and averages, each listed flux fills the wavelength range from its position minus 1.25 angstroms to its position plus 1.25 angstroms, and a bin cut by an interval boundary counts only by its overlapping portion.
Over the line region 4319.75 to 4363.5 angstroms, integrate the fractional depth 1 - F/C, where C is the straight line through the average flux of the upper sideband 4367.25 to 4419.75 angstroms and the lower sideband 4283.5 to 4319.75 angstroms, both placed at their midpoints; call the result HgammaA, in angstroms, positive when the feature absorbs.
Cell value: 3.7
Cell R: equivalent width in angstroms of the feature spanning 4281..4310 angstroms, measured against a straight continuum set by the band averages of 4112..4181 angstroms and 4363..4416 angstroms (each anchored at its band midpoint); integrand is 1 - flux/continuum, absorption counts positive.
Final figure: 0.7 angstroms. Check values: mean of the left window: 13.5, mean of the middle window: 12.8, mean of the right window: 12.8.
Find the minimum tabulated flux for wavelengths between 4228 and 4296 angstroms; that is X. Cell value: 12.54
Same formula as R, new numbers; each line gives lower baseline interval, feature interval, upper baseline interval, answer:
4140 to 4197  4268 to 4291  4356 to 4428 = 0.60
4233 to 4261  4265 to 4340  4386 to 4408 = 3.37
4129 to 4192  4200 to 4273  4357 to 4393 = 0.21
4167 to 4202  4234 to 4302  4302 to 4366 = -1.39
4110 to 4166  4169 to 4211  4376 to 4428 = -0.51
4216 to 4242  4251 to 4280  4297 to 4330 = -0.54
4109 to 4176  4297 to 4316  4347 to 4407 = 0.20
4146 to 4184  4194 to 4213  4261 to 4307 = -0.33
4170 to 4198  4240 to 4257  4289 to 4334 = -0.10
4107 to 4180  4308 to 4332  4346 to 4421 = 0.96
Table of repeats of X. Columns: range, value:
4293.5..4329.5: 11.77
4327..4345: 8.04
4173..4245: 12.83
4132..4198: 12.91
